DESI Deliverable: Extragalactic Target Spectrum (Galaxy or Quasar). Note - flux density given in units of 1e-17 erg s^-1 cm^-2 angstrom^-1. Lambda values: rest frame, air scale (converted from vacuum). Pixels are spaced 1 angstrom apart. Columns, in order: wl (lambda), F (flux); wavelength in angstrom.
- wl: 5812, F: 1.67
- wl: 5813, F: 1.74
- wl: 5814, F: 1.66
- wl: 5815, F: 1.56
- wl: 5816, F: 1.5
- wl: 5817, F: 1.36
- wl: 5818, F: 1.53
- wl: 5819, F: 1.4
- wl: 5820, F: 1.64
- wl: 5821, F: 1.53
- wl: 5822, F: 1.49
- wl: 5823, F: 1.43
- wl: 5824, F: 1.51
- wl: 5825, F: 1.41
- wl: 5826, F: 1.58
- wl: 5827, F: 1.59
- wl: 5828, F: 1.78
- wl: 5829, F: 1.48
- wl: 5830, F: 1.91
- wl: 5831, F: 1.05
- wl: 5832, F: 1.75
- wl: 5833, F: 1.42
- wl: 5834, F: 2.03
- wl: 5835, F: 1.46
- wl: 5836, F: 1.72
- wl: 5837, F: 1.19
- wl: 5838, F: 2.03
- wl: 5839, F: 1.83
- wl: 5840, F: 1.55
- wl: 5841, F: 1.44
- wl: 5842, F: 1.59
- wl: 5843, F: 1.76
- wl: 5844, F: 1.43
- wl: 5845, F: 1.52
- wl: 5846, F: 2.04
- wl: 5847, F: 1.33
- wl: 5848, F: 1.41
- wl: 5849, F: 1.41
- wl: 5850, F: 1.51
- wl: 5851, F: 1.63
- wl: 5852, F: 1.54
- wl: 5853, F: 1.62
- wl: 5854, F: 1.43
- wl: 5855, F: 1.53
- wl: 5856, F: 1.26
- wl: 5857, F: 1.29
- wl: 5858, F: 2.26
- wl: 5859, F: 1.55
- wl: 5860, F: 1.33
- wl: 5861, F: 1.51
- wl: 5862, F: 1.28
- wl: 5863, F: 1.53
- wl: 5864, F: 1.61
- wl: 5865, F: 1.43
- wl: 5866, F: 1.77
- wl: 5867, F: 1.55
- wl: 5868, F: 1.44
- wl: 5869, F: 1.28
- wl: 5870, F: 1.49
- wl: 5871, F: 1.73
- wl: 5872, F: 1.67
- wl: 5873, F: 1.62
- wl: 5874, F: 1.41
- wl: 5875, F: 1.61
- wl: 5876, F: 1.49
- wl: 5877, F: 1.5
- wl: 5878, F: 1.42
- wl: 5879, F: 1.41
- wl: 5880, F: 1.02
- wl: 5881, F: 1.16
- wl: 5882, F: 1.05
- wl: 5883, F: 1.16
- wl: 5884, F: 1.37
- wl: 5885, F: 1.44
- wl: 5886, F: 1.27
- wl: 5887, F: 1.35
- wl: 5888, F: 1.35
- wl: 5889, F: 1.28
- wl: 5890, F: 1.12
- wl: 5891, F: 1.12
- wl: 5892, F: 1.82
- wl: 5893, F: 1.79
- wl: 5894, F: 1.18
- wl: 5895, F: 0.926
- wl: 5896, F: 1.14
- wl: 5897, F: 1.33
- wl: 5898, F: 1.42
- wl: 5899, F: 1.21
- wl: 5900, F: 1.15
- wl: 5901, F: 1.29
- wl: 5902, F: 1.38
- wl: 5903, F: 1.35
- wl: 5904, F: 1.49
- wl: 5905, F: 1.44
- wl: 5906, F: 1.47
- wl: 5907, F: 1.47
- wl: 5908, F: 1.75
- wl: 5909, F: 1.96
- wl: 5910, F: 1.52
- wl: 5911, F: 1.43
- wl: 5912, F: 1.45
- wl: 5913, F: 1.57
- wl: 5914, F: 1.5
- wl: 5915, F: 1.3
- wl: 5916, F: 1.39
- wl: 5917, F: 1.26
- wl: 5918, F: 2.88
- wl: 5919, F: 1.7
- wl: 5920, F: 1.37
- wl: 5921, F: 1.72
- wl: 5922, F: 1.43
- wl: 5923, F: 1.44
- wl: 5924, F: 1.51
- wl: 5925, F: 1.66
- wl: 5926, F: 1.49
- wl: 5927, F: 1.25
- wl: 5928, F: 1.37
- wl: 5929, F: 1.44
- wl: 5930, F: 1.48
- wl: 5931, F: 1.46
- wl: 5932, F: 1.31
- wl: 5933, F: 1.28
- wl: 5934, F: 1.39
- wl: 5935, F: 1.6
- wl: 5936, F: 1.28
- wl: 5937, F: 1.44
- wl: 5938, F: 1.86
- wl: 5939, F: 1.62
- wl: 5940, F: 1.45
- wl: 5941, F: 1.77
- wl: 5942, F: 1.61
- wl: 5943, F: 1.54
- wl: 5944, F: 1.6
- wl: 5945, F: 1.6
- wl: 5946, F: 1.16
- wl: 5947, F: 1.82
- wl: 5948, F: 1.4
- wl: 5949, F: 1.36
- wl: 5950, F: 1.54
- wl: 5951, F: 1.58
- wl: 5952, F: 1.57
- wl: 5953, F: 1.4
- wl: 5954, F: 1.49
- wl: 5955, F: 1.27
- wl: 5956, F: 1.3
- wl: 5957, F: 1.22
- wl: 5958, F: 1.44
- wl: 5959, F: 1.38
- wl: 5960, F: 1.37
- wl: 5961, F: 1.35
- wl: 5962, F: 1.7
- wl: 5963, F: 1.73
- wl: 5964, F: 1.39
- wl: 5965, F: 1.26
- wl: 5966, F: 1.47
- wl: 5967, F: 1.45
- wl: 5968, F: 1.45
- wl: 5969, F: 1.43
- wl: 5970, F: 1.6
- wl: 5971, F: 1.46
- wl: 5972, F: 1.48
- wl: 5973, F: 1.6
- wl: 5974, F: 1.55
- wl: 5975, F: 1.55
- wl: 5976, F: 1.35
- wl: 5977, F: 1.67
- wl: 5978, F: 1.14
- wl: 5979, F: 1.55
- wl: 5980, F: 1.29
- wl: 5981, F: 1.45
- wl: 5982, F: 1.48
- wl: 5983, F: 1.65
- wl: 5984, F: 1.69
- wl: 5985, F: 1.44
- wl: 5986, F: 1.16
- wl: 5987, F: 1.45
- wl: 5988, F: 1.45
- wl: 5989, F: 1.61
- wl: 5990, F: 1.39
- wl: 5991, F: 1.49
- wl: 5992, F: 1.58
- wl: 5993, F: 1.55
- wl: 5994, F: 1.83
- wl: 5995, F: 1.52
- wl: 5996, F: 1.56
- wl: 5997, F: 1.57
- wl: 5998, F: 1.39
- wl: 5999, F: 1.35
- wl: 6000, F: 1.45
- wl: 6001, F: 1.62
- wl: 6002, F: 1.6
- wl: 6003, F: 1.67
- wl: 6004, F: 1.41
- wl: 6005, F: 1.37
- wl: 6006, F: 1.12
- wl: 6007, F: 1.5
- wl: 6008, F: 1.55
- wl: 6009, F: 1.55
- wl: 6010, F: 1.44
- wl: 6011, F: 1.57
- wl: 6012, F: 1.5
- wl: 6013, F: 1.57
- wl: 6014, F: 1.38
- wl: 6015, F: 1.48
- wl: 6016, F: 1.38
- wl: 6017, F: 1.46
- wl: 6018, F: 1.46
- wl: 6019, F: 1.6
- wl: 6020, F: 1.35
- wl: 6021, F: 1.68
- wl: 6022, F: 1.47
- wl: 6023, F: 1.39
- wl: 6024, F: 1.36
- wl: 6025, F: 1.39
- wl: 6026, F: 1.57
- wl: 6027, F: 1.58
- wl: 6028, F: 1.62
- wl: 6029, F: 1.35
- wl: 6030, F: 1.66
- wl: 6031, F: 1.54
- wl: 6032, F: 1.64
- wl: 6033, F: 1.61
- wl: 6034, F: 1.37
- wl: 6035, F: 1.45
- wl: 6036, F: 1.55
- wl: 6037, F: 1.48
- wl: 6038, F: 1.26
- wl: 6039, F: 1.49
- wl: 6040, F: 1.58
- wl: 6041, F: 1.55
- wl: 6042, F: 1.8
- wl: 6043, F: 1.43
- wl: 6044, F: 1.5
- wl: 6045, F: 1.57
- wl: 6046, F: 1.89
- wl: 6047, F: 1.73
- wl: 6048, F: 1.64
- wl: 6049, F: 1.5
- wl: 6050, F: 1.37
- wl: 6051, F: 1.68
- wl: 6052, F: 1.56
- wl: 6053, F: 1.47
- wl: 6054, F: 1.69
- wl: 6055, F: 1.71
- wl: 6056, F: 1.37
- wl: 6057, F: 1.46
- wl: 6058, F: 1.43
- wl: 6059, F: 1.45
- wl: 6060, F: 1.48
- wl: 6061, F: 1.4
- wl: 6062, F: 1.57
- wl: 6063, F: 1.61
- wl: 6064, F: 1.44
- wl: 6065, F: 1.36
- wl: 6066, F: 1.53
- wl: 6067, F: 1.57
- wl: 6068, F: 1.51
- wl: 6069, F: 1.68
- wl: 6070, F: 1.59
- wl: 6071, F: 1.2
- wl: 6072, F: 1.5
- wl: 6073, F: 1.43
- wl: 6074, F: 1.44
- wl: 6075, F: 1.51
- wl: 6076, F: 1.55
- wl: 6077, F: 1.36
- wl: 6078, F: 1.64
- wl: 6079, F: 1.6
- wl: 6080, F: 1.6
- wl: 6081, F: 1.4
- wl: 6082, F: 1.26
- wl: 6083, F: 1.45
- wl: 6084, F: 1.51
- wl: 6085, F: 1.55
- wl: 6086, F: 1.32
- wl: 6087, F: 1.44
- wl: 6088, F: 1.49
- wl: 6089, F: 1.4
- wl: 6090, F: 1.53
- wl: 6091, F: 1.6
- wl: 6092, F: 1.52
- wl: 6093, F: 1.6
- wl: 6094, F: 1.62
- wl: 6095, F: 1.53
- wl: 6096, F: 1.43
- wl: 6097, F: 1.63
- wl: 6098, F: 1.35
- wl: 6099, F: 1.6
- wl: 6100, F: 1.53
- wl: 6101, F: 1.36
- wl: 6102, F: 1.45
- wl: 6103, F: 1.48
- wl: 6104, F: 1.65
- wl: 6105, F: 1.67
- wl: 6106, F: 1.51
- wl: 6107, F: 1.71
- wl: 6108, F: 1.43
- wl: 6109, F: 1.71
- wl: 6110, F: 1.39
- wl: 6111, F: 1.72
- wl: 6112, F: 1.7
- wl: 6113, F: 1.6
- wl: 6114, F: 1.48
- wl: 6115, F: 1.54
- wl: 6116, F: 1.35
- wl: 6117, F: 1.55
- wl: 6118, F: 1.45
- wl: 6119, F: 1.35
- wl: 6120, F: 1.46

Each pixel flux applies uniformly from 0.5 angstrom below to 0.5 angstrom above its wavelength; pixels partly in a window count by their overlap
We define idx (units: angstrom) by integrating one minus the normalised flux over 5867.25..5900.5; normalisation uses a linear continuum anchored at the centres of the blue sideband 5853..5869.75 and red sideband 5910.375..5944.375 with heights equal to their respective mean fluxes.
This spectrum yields 3.42 angstrom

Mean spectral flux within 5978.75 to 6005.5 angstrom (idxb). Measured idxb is 1.5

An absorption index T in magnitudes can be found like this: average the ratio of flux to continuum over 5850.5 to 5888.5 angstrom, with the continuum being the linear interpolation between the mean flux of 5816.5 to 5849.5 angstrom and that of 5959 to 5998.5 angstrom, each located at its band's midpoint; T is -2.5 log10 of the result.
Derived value 0.06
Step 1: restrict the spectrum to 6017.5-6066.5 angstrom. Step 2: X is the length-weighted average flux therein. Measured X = 1.52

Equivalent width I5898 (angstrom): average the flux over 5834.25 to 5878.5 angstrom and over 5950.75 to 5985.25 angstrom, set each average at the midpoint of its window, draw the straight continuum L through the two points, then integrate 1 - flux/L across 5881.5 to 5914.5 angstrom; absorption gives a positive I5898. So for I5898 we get 2.9 angstrom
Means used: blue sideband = 1.55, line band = 1.38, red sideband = 1.46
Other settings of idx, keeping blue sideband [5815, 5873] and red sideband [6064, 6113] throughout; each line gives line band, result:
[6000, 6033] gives 0.6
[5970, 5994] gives 0.6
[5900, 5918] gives 0.5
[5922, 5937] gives 1.1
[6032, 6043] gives 0.0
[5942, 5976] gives 1.4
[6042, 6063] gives -0.5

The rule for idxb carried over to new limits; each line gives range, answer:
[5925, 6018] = 1.48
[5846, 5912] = 1.44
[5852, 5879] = 1.52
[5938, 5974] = 1.49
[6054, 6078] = 1.49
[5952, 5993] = 1.46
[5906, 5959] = 1.51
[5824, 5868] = 1.56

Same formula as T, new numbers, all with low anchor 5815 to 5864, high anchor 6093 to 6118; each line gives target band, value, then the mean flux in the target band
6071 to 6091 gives 0.05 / 1.47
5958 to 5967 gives 0.07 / 1.45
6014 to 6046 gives 0.03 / 1.51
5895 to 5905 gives 0.19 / 1.29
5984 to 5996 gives 0.03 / 1.51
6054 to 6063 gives 0.03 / 1.5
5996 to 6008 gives 0.06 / 1.47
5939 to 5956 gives 0.03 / 1.51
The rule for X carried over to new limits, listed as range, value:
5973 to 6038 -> 1.49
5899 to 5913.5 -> 1.47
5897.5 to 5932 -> 1.5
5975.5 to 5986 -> 1.46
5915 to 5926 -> 1.61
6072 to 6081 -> 1.51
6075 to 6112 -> 1.52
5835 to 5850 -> 1.58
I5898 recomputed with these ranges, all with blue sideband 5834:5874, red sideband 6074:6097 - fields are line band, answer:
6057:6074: 0.2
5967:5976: 0.1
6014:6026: 0.4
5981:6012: 0.4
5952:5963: 0.8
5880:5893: 2.1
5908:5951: 0.2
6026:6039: 0.0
